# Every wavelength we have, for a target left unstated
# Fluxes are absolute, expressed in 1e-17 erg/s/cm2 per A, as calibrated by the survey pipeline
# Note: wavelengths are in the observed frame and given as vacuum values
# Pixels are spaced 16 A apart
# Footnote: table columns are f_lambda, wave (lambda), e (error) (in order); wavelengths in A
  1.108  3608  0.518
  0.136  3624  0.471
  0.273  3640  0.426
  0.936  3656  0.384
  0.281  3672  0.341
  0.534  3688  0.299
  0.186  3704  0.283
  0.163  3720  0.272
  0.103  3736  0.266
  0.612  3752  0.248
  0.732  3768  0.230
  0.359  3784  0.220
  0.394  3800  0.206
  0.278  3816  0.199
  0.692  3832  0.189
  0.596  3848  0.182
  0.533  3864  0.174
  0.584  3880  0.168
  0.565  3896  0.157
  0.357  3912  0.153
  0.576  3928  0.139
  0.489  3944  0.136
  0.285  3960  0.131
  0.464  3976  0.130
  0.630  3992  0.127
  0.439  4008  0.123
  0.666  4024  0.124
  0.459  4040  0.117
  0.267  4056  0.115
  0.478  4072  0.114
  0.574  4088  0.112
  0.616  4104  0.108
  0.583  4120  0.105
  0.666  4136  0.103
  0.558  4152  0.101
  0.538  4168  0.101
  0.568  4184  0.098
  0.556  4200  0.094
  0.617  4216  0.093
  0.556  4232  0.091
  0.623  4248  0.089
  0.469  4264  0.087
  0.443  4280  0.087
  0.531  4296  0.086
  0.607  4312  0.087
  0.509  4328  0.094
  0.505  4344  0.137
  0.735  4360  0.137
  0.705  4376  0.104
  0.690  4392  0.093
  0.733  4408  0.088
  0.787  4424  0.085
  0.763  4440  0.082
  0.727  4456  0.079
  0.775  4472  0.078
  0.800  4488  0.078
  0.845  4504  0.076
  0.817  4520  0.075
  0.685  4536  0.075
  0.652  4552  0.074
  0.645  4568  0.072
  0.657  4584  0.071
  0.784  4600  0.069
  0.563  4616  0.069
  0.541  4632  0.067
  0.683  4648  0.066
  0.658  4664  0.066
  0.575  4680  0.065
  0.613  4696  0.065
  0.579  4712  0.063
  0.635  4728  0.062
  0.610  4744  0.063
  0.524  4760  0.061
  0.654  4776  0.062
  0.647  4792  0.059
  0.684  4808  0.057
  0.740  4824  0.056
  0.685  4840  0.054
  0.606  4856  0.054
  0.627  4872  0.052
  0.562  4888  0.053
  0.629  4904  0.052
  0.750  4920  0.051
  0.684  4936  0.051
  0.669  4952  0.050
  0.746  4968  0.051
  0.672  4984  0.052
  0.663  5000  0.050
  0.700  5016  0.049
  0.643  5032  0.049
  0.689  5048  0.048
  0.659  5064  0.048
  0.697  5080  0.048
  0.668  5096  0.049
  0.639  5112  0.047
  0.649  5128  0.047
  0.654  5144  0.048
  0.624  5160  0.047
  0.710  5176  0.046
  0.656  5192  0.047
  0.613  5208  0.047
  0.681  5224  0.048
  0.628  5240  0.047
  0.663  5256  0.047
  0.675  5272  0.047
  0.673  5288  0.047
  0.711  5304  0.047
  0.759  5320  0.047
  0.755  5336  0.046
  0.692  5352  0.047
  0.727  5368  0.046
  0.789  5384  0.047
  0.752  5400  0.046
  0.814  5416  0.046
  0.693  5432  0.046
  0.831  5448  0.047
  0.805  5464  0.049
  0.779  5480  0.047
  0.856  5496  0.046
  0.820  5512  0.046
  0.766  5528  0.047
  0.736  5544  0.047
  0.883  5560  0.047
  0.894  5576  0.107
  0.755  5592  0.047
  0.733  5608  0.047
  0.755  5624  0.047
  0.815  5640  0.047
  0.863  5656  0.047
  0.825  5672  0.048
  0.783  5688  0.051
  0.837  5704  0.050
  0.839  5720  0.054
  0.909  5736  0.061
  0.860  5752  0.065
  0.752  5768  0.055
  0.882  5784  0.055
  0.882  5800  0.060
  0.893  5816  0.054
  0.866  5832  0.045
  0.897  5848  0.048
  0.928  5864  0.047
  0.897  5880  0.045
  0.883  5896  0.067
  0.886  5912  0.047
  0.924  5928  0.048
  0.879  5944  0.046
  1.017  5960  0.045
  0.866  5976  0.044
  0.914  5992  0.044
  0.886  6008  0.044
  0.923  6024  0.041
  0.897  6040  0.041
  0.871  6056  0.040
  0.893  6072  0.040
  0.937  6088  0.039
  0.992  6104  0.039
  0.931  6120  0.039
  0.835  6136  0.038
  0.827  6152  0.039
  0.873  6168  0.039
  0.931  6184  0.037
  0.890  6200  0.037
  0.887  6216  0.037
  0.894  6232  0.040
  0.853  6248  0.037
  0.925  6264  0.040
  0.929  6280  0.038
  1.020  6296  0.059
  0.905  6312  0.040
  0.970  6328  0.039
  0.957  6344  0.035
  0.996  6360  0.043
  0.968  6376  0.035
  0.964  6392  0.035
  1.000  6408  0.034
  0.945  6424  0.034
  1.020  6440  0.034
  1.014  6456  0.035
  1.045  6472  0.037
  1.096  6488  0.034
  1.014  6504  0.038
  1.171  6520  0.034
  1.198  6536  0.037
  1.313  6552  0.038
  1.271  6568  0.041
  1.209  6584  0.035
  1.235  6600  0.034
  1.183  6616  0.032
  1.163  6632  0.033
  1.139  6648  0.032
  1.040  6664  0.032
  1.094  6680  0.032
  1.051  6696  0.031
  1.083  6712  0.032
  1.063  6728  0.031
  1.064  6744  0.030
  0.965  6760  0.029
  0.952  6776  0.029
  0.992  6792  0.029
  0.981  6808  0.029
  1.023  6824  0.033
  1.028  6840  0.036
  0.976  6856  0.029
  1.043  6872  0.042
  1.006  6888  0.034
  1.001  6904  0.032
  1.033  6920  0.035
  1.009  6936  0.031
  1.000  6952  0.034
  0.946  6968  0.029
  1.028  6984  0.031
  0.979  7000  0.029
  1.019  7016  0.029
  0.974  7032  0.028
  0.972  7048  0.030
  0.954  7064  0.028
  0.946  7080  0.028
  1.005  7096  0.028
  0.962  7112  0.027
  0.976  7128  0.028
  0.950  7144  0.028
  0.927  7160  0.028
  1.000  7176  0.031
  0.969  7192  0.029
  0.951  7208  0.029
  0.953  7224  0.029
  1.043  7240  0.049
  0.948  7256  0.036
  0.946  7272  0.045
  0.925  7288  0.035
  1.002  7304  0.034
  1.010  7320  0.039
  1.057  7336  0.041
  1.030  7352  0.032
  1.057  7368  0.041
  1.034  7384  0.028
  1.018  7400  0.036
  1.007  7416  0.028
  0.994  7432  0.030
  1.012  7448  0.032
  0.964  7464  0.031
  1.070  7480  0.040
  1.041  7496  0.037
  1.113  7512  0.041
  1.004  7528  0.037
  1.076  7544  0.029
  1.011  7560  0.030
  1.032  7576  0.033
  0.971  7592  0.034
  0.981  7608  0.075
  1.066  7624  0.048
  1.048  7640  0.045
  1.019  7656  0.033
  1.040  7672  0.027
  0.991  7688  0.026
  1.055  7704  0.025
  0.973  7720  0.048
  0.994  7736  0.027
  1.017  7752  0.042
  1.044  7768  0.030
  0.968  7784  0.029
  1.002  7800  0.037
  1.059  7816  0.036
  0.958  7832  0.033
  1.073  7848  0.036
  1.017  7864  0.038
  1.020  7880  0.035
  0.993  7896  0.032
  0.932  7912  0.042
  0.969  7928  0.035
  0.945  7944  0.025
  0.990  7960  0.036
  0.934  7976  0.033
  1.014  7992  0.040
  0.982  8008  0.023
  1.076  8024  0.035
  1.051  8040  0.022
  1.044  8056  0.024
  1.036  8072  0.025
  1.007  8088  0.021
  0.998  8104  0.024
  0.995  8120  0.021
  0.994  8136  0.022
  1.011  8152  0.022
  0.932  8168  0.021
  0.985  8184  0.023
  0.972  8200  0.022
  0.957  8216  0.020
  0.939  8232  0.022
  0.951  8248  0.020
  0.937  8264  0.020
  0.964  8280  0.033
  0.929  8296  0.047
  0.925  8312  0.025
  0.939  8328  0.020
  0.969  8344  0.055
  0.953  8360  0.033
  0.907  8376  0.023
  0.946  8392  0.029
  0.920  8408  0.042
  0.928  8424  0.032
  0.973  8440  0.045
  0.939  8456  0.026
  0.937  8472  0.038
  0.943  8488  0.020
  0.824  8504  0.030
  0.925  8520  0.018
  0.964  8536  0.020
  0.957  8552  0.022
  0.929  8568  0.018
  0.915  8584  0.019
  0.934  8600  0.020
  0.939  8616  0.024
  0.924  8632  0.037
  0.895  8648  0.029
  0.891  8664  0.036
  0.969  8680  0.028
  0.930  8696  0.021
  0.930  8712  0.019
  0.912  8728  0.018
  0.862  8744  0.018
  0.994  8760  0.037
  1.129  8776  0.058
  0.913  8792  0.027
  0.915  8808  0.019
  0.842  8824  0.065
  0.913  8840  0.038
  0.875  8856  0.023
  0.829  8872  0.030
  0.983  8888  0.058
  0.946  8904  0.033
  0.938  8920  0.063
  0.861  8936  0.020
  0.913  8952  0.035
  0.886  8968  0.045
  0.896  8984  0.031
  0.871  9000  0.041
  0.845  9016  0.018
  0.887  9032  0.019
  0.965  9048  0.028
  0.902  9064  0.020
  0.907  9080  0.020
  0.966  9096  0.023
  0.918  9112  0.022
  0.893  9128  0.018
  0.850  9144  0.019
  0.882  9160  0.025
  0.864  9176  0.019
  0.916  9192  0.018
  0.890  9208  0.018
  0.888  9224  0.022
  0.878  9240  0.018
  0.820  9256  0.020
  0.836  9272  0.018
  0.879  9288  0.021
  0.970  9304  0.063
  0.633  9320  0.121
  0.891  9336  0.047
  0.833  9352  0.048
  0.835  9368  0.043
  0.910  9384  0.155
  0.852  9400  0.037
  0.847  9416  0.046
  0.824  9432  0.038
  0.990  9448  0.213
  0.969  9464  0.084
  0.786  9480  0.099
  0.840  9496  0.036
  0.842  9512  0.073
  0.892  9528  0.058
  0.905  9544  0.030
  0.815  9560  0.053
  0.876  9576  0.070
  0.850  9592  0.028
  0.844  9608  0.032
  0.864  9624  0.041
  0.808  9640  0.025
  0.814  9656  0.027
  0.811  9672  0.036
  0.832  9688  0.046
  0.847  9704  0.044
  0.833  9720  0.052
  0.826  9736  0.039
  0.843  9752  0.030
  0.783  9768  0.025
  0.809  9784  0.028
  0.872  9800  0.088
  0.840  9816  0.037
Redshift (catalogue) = 0.40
